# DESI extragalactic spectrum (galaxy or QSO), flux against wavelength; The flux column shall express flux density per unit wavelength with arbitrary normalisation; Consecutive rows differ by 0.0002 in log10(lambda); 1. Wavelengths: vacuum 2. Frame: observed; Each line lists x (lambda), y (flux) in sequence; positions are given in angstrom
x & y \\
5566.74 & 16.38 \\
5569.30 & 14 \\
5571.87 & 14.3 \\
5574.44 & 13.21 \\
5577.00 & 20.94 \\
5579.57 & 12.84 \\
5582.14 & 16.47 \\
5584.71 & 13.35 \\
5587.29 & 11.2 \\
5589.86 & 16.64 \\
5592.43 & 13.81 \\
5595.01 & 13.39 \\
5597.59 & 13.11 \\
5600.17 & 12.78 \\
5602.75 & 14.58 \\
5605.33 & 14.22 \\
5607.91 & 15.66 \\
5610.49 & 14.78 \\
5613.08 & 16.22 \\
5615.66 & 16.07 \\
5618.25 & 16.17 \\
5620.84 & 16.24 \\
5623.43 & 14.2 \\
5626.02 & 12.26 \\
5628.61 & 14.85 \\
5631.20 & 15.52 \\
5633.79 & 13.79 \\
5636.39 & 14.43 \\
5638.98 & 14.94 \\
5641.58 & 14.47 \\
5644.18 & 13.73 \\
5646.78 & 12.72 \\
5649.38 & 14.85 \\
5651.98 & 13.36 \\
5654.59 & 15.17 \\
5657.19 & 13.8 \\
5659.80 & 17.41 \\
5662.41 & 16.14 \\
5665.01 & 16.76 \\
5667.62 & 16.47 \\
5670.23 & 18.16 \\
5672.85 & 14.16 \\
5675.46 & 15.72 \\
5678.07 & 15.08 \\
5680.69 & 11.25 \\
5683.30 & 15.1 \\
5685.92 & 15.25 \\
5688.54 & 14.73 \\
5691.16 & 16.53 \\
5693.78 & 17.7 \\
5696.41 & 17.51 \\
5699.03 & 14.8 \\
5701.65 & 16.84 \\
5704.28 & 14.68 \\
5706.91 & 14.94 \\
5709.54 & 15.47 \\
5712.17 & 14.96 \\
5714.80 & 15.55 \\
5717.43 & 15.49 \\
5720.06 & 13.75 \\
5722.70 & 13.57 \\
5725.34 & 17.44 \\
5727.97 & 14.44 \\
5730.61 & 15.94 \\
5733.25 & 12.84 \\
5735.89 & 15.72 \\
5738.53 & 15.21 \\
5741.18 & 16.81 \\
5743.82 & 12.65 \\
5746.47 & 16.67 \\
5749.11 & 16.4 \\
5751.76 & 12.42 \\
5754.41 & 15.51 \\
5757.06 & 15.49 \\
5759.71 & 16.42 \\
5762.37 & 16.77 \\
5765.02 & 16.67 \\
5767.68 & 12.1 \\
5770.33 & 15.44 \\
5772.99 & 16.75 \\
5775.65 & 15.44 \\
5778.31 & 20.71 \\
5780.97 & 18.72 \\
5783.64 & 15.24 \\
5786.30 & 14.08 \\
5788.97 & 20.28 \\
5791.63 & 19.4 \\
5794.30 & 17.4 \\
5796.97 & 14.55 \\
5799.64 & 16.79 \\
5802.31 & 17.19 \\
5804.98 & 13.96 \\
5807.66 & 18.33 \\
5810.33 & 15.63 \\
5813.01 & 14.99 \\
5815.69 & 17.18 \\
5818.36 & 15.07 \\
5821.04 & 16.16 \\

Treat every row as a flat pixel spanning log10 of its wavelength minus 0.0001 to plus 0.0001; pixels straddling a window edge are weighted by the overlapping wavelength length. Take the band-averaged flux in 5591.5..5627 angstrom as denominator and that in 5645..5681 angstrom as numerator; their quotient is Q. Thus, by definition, 1.0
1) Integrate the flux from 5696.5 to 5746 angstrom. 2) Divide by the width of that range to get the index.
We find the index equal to 15.1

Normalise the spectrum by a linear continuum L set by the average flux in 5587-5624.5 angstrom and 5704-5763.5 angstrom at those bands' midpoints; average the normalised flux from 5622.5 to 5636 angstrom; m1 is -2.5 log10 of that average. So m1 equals 0.05 mag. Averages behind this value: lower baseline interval 14.7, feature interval 14.1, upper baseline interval 15.2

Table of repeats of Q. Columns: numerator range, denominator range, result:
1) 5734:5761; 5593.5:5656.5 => 1.06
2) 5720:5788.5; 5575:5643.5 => 1.06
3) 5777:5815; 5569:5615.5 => 1.16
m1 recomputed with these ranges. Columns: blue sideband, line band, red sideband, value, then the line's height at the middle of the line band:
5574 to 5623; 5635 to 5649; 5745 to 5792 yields 0.082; 15.2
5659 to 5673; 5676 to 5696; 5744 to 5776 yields 0.081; 16.4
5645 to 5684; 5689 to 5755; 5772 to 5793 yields 0.064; 16.3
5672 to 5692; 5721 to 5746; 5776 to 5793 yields 0.092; 16.3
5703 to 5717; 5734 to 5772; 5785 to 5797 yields 0.073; 16.4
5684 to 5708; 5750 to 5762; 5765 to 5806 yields 0.082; 16.3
